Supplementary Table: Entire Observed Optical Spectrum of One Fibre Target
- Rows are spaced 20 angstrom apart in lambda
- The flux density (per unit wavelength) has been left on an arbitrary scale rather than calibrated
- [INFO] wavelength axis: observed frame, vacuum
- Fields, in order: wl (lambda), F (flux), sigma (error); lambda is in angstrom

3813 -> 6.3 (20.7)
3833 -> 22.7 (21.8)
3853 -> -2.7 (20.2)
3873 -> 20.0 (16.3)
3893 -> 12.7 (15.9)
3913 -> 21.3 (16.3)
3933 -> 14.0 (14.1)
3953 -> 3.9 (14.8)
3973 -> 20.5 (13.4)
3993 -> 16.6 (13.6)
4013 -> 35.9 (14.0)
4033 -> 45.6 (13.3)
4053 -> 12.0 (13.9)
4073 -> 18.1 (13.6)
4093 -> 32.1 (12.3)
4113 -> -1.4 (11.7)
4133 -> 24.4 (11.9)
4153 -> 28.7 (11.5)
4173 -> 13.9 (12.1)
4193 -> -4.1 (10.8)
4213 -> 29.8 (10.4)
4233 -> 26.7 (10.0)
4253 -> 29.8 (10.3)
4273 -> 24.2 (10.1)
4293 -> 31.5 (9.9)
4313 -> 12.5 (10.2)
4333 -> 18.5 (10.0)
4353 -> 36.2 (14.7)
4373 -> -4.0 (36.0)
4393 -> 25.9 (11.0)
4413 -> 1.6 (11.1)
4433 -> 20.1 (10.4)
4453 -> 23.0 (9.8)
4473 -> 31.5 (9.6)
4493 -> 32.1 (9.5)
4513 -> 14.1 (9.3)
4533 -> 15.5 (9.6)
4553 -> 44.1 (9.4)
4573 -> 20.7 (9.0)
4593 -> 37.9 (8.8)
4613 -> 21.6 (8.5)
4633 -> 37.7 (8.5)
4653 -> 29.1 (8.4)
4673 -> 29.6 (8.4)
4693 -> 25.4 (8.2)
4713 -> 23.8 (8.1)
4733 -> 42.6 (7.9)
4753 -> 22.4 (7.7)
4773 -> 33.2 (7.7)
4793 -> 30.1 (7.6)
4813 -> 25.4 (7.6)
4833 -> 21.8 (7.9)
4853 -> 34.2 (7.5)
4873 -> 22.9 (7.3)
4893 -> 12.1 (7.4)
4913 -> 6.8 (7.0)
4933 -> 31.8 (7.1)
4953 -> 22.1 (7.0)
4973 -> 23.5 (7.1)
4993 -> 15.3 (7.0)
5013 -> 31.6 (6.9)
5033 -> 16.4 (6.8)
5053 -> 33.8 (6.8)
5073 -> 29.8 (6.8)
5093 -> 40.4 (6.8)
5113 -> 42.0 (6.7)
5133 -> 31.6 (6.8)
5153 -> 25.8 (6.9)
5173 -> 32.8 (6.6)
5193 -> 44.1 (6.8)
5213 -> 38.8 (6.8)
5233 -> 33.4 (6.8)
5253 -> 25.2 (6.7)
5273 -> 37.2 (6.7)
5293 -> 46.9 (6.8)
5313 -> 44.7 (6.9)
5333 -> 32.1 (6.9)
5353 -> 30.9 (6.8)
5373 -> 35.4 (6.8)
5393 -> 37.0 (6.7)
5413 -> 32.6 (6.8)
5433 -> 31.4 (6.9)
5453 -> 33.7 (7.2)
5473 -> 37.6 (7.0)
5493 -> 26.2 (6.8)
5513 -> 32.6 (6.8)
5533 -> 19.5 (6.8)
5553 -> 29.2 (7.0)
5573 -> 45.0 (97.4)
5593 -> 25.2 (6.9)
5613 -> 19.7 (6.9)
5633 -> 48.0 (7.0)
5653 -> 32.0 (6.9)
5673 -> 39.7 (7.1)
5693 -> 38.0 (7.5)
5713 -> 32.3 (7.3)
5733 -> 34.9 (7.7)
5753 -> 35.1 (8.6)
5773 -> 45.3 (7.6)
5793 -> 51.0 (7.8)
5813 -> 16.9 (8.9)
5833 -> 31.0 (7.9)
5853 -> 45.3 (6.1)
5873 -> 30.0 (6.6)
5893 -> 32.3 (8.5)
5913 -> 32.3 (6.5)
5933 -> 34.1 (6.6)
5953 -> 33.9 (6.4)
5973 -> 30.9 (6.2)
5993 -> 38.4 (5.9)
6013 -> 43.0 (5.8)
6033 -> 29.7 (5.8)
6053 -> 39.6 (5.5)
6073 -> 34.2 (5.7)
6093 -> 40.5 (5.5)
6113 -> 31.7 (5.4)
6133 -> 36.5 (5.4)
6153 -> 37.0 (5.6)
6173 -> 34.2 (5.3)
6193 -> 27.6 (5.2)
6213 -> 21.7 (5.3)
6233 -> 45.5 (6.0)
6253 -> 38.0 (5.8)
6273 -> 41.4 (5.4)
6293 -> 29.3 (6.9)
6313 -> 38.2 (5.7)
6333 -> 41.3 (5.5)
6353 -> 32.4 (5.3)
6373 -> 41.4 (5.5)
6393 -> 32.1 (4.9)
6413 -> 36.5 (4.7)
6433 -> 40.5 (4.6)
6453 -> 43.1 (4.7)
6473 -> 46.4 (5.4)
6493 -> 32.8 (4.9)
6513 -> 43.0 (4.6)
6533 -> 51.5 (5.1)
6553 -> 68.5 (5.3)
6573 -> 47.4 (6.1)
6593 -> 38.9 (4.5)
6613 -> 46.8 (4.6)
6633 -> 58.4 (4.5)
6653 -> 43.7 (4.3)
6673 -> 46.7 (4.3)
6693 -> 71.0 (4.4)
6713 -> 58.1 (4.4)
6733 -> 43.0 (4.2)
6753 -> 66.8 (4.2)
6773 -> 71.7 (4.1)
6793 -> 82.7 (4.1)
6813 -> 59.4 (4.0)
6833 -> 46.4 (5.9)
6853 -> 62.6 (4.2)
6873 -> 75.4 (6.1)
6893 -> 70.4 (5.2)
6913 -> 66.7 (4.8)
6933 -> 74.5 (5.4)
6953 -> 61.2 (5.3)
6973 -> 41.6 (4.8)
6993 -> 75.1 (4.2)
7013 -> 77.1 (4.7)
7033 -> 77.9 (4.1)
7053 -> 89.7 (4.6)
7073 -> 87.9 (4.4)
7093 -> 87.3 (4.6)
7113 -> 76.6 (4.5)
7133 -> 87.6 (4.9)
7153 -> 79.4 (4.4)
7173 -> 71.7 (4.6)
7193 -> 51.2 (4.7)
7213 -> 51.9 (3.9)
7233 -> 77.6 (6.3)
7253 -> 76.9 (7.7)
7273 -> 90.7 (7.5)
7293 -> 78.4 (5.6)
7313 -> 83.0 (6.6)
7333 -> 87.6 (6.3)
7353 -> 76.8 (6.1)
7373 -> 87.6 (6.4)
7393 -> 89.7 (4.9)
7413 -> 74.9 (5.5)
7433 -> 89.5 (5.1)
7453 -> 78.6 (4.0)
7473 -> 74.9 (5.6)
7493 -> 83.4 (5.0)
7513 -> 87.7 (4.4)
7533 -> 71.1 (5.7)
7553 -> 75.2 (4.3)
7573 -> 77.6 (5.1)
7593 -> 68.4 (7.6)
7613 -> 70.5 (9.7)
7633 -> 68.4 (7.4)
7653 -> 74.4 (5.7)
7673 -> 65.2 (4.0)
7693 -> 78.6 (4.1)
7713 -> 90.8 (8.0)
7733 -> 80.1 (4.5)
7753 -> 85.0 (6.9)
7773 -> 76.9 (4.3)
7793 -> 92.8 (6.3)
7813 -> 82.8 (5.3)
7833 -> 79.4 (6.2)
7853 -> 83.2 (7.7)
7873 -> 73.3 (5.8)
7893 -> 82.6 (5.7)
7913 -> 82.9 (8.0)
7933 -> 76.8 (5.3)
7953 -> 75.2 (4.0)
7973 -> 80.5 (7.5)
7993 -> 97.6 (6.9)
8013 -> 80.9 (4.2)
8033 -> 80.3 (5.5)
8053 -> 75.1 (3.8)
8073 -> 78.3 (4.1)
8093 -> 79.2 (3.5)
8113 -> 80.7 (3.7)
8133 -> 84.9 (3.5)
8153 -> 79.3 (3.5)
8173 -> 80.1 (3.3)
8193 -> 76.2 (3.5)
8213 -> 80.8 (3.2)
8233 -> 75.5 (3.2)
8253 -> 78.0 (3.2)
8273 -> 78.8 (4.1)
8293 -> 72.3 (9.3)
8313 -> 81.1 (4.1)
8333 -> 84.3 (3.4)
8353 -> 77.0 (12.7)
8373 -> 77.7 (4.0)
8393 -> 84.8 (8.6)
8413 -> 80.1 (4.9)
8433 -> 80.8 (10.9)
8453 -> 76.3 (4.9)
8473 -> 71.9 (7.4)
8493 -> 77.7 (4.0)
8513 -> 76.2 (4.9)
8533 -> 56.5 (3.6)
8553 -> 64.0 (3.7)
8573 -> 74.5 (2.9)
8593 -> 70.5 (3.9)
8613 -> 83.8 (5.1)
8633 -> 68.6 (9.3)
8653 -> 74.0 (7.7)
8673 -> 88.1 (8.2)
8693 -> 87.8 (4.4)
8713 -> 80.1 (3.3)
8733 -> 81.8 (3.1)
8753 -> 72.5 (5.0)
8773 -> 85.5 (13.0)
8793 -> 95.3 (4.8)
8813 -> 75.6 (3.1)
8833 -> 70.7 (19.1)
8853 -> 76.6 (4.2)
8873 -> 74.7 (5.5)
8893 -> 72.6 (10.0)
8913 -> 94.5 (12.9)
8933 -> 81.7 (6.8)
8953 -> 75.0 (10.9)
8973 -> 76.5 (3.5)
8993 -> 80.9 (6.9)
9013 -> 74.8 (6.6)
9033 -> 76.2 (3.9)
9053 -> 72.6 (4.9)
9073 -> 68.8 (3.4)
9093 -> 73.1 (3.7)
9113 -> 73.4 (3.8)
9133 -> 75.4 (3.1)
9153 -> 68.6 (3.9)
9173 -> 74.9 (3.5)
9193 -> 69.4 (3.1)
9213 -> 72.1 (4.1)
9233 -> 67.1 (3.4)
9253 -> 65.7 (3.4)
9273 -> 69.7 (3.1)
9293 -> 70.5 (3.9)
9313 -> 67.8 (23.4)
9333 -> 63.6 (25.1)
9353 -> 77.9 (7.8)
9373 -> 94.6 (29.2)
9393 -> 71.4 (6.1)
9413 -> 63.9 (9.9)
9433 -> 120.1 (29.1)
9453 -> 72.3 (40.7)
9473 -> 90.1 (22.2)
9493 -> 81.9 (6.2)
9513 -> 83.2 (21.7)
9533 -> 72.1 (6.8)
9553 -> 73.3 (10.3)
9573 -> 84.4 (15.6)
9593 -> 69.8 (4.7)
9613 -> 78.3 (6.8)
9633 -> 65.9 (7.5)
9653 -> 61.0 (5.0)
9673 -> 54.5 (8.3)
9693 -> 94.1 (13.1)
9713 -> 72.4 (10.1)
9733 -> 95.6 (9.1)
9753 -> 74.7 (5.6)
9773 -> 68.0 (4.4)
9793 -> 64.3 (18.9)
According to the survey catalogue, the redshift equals 0.755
